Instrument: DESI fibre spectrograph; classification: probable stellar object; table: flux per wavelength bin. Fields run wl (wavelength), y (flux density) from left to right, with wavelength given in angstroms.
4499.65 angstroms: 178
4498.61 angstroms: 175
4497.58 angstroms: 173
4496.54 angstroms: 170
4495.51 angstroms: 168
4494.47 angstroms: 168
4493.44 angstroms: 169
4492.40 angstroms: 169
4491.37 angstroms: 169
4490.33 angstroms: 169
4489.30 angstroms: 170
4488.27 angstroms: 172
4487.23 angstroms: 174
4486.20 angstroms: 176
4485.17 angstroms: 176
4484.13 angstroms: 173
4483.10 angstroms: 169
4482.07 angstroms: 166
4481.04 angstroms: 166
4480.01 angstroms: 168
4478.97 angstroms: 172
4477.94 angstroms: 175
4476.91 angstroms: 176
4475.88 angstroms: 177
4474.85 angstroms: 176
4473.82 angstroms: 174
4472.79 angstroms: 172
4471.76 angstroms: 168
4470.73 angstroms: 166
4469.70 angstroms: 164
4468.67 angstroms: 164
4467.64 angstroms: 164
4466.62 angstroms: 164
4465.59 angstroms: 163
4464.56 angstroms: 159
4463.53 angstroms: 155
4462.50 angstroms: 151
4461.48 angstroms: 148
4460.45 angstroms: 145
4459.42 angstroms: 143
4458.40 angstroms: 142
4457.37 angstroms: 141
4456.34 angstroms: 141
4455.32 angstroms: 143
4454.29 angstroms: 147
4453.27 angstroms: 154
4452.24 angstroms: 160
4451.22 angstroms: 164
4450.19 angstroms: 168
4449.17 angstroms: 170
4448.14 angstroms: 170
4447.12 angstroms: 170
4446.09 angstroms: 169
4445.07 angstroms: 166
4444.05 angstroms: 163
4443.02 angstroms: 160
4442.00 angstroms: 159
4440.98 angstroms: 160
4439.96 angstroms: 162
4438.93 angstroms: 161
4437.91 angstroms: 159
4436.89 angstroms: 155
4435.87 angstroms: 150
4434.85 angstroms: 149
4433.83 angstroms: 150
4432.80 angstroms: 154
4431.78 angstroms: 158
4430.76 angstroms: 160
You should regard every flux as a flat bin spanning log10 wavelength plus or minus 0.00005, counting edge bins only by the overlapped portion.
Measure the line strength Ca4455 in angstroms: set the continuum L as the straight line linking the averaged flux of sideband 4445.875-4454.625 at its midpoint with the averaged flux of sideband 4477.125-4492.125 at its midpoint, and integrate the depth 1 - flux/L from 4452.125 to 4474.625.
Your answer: 1.4 angstroms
